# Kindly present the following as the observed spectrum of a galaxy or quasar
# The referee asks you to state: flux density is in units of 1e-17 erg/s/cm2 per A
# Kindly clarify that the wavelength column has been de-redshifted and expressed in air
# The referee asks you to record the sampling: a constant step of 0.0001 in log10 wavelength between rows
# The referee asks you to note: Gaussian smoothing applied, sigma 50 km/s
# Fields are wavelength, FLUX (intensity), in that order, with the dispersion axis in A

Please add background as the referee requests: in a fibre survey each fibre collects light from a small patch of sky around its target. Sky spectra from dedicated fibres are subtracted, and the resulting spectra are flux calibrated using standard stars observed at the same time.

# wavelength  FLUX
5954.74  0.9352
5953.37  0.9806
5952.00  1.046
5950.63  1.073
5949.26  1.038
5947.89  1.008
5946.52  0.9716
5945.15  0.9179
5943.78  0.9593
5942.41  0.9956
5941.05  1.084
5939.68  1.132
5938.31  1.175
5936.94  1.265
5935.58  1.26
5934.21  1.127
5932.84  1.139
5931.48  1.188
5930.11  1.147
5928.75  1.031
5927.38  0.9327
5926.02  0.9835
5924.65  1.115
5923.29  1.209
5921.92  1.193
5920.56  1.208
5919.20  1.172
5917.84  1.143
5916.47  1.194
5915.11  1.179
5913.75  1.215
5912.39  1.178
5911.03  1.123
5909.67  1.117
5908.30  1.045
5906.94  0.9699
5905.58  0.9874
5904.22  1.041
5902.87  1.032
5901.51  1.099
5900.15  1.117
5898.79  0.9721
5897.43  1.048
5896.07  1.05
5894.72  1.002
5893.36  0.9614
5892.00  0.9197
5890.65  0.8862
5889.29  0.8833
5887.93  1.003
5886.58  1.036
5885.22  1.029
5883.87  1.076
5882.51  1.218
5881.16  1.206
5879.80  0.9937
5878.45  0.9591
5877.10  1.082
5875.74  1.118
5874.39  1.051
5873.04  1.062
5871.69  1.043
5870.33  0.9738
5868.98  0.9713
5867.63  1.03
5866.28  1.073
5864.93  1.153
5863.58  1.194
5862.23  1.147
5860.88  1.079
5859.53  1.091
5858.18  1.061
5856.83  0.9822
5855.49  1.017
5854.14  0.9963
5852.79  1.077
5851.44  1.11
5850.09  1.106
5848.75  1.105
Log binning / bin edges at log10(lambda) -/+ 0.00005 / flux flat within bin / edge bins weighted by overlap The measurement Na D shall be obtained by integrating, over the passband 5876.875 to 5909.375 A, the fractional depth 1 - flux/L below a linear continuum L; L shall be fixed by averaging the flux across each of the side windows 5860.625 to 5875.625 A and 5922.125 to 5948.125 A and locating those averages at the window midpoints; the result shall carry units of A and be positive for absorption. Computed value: 1.6 A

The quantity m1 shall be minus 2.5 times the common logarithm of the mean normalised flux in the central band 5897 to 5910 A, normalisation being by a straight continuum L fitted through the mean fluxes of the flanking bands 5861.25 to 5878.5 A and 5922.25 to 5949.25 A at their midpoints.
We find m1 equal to 0.04 mag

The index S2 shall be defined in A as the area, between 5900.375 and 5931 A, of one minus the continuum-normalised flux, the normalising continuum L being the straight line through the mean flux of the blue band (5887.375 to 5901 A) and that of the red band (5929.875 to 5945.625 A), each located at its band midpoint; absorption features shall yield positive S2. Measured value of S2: -1.6 A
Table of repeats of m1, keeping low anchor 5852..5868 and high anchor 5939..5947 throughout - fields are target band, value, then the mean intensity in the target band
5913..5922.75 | -0.15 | 1.19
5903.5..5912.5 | -0.02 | 1.06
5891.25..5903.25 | 0.03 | 1.02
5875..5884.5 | -0.03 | 1.09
